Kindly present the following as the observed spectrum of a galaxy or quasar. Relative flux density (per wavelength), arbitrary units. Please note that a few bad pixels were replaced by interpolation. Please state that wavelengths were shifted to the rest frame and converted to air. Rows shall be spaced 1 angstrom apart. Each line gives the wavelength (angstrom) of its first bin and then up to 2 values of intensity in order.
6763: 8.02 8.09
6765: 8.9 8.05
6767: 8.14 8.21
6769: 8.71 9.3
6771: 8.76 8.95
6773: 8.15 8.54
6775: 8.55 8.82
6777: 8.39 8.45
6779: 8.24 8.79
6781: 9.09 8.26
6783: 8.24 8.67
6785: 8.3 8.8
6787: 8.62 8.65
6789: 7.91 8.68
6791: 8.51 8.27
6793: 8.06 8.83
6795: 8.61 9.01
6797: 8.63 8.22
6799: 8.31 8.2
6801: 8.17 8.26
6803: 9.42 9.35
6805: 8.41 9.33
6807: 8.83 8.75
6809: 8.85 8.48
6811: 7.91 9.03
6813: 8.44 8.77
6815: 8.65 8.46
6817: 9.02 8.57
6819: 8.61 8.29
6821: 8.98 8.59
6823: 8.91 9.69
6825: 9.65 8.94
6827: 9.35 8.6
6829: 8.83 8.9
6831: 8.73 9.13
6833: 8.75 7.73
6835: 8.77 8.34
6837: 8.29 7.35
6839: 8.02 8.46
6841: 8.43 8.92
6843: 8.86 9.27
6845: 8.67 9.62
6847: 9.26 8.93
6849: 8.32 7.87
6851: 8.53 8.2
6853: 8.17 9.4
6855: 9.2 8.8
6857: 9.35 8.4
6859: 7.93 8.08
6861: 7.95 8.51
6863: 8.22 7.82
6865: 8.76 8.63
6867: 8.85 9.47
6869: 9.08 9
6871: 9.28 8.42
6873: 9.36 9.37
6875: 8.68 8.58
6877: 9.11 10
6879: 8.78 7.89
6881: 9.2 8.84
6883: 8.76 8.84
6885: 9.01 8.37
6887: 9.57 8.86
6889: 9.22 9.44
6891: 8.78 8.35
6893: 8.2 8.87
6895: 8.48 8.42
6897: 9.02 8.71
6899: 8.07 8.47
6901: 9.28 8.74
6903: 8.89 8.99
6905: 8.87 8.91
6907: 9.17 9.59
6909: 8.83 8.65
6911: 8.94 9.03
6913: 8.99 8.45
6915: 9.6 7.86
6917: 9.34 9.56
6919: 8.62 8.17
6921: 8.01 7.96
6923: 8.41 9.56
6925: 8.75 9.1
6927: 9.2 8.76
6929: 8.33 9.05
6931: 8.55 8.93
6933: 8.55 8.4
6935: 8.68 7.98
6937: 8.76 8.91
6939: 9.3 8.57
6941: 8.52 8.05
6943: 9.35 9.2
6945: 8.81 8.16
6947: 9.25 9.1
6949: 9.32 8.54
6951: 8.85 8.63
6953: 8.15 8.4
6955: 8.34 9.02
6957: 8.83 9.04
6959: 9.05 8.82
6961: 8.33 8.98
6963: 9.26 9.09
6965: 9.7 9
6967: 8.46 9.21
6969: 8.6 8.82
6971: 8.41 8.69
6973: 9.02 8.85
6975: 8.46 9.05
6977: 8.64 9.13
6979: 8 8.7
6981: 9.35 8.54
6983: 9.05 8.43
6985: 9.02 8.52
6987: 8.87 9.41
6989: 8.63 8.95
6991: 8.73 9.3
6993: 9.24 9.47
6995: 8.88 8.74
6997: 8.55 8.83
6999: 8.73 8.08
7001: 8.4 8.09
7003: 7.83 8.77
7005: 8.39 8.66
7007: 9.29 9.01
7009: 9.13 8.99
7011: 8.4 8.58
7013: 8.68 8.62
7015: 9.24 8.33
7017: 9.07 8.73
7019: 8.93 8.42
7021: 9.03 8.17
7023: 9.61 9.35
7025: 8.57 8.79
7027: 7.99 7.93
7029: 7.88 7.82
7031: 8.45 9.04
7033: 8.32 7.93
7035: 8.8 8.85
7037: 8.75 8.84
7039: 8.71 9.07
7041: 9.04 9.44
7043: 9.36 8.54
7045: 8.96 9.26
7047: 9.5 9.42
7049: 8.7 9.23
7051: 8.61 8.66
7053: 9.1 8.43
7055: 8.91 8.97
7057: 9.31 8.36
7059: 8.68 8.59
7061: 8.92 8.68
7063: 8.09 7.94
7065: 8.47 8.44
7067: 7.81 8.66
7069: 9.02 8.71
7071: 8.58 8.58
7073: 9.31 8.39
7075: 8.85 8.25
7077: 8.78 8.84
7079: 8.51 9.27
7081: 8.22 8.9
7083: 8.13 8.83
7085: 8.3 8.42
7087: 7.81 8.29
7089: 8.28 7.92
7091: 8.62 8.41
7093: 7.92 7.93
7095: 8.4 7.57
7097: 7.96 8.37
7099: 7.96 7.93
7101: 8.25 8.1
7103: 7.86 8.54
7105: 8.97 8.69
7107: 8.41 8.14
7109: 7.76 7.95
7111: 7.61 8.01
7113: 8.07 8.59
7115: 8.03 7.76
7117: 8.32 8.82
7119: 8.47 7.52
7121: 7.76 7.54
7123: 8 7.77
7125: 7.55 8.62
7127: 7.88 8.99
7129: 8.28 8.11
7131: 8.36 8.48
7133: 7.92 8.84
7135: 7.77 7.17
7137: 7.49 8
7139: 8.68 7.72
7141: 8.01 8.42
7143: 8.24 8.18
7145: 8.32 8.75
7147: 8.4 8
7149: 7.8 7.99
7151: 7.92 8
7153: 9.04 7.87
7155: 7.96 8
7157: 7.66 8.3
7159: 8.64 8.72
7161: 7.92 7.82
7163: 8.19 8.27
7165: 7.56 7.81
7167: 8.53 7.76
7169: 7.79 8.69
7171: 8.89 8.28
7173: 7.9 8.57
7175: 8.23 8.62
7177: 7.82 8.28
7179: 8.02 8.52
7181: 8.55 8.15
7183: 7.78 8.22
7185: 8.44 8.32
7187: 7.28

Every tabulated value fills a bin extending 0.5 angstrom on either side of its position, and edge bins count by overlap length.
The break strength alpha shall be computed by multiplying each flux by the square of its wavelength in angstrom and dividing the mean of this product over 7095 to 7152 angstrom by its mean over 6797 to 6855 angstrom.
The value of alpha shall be 1.0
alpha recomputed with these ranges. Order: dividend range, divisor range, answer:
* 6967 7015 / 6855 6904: 1.03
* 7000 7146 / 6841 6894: 1.02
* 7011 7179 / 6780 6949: 1.03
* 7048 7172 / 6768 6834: 1.05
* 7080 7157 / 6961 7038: 0.97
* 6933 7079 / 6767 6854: 1.07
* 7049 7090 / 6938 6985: 1.01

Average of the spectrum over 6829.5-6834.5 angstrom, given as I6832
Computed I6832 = 8.65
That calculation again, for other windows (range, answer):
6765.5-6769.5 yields 8.28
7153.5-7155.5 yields 7.92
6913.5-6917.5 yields 8.81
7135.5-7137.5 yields 7.33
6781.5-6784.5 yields 8.39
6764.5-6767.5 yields 8.36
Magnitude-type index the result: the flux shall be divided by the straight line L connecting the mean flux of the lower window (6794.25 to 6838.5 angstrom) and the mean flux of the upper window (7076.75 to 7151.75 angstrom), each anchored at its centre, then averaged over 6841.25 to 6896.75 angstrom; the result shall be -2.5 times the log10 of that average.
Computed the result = -0.022 mag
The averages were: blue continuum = 8.69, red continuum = 8.19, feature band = 8.78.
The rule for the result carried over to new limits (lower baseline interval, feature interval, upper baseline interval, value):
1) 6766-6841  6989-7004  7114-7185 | -0.04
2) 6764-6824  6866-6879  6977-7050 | -0.05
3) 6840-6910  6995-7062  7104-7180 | -0.04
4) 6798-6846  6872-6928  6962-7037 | -0.02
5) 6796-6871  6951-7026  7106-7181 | -0.05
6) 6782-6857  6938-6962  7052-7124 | -0.03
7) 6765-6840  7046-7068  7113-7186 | -0.06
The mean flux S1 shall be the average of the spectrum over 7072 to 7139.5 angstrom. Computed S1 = 8.23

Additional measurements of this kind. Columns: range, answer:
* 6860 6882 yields 8.79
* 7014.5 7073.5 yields 8.73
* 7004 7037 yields 8.66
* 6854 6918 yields 8.82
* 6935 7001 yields 8.81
